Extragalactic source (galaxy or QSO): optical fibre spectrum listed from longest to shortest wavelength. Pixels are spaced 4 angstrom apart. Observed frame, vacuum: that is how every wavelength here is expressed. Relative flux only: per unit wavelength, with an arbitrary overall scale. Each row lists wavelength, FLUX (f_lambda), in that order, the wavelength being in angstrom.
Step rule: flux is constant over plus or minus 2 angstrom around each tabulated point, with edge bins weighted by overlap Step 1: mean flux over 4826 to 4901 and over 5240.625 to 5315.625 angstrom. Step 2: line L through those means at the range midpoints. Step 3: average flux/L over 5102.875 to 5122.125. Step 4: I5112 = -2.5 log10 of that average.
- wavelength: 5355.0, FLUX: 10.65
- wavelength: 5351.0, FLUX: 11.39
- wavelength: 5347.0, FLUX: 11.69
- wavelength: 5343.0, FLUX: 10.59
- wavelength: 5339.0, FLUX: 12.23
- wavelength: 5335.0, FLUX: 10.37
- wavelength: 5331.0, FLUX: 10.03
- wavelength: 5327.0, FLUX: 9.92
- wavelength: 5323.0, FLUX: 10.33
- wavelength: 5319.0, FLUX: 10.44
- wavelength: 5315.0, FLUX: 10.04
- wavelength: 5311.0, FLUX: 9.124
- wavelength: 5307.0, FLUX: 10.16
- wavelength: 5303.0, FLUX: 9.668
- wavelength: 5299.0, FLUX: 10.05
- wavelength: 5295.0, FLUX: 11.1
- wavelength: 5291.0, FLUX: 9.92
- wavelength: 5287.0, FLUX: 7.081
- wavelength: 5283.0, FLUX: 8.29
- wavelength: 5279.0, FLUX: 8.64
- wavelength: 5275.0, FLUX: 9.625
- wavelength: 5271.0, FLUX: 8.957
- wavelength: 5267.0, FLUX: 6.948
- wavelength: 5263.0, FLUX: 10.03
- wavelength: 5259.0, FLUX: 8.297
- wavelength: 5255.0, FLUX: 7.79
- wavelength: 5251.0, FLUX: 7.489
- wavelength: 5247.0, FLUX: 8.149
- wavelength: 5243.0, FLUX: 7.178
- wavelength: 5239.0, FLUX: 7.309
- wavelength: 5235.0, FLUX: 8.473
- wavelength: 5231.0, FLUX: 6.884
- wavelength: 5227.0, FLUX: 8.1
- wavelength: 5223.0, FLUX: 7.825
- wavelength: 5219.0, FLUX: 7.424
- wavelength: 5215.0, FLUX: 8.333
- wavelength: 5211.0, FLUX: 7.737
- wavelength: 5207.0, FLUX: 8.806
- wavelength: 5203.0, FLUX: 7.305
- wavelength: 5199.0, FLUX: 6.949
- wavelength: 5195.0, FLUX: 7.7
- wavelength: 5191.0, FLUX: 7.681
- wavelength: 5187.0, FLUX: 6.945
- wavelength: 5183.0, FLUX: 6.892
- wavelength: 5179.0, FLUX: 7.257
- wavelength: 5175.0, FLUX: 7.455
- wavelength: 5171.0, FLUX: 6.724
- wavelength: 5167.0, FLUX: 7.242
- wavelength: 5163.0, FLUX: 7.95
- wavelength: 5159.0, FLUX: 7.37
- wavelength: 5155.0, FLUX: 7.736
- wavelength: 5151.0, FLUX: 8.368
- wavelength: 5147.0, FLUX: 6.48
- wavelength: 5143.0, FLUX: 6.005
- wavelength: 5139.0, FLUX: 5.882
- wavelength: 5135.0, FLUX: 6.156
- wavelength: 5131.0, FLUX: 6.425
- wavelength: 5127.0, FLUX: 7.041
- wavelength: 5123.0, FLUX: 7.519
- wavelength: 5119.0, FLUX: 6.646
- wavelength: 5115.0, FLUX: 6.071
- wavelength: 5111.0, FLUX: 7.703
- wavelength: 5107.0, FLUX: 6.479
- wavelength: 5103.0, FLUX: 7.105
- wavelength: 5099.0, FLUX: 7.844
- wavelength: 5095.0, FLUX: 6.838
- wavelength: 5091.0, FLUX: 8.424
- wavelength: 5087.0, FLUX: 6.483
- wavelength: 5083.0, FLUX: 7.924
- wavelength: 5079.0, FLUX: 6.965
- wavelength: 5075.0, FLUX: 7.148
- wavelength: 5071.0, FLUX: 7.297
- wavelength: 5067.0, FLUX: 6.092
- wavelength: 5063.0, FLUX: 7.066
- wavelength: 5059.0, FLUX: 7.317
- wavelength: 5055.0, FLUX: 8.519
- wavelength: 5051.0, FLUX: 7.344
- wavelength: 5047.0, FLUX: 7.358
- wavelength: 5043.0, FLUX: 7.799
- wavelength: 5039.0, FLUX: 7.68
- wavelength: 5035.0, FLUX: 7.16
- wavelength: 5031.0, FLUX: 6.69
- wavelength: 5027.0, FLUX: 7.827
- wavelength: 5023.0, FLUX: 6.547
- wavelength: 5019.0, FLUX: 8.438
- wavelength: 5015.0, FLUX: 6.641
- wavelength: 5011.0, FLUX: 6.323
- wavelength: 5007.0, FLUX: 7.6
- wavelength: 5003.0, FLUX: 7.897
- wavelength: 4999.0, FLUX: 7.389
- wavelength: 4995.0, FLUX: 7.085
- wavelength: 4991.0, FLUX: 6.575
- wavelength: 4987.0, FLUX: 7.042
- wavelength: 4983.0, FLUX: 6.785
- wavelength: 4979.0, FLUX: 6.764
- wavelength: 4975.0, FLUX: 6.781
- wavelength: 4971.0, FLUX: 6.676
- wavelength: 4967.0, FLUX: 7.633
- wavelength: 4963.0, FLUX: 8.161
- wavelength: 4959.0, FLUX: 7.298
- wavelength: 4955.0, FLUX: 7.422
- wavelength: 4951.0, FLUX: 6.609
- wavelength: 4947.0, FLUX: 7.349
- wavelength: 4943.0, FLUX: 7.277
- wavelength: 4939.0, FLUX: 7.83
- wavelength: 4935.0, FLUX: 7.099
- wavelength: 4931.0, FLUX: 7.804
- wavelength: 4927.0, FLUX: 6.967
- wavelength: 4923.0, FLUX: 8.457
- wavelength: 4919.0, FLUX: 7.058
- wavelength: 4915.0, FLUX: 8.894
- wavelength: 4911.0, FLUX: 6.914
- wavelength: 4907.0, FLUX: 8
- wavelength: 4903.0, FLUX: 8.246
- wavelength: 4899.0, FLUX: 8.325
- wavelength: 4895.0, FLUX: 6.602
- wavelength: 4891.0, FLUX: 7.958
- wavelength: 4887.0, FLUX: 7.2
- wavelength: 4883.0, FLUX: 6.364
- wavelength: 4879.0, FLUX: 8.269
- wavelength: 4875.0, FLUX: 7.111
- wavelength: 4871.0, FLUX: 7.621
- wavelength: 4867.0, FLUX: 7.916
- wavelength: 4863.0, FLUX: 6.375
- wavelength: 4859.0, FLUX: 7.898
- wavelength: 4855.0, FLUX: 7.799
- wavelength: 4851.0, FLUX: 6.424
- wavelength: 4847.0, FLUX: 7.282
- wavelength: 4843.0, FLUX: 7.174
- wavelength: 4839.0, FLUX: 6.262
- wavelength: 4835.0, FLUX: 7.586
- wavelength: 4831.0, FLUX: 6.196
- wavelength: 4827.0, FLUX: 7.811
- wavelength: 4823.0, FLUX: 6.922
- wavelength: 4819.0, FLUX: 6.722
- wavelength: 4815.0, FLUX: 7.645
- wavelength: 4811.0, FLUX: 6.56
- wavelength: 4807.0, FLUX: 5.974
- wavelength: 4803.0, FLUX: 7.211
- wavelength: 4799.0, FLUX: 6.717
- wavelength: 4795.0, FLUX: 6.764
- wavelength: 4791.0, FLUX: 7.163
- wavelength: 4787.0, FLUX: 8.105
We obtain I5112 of 0.20 mag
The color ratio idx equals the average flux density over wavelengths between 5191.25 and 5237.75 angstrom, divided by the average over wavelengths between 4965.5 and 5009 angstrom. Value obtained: 1.09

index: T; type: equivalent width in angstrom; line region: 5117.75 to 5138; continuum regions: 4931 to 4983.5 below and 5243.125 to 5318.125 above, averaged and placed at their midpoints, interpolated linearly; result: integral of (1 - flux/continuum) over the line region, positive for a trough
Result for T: 3.5 angstrom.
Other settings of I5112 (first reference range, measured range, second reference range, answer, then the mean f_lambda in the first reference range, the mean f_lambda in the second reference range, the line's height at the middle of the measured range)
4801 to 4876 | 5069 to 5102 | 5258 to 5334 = 0.14 mag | 7.08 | 9.43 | 8.35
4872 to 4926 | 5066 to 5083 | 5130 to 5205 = 0.04 mag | 7.63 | 7.09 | 7.28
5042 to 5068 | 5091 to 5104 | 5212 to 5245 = 0.00 mag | 7.39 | 7.69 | 7.46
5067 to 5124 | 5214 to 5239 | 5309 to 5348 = 0.16 mag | 7.13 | 10.4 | 8.99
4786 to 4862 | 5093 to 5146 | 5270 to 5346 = 0.28 mag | 7.04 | 9.86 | 8.76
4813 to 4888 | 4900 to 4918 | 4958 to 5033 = -0.11 mag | 7.19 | 7.16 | 7.18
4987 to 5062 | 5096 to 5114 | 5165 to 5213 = 0.03 mag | 7.33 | 7.39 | 7.36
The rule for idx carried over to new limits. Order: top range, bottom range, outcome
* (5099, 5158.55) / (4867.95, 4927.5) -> 0.90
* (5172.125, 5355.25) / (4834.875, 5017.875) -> 1.20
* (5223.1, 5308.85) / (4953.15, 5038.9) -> 1.19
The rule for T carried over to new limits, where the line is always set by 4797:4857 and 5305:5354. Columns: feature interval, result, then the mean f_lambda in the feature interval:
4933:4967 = 1.9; 7.4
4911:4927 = -0.5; 7.84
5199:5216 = 3.1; 7.9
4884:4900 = 0.0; 7.4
